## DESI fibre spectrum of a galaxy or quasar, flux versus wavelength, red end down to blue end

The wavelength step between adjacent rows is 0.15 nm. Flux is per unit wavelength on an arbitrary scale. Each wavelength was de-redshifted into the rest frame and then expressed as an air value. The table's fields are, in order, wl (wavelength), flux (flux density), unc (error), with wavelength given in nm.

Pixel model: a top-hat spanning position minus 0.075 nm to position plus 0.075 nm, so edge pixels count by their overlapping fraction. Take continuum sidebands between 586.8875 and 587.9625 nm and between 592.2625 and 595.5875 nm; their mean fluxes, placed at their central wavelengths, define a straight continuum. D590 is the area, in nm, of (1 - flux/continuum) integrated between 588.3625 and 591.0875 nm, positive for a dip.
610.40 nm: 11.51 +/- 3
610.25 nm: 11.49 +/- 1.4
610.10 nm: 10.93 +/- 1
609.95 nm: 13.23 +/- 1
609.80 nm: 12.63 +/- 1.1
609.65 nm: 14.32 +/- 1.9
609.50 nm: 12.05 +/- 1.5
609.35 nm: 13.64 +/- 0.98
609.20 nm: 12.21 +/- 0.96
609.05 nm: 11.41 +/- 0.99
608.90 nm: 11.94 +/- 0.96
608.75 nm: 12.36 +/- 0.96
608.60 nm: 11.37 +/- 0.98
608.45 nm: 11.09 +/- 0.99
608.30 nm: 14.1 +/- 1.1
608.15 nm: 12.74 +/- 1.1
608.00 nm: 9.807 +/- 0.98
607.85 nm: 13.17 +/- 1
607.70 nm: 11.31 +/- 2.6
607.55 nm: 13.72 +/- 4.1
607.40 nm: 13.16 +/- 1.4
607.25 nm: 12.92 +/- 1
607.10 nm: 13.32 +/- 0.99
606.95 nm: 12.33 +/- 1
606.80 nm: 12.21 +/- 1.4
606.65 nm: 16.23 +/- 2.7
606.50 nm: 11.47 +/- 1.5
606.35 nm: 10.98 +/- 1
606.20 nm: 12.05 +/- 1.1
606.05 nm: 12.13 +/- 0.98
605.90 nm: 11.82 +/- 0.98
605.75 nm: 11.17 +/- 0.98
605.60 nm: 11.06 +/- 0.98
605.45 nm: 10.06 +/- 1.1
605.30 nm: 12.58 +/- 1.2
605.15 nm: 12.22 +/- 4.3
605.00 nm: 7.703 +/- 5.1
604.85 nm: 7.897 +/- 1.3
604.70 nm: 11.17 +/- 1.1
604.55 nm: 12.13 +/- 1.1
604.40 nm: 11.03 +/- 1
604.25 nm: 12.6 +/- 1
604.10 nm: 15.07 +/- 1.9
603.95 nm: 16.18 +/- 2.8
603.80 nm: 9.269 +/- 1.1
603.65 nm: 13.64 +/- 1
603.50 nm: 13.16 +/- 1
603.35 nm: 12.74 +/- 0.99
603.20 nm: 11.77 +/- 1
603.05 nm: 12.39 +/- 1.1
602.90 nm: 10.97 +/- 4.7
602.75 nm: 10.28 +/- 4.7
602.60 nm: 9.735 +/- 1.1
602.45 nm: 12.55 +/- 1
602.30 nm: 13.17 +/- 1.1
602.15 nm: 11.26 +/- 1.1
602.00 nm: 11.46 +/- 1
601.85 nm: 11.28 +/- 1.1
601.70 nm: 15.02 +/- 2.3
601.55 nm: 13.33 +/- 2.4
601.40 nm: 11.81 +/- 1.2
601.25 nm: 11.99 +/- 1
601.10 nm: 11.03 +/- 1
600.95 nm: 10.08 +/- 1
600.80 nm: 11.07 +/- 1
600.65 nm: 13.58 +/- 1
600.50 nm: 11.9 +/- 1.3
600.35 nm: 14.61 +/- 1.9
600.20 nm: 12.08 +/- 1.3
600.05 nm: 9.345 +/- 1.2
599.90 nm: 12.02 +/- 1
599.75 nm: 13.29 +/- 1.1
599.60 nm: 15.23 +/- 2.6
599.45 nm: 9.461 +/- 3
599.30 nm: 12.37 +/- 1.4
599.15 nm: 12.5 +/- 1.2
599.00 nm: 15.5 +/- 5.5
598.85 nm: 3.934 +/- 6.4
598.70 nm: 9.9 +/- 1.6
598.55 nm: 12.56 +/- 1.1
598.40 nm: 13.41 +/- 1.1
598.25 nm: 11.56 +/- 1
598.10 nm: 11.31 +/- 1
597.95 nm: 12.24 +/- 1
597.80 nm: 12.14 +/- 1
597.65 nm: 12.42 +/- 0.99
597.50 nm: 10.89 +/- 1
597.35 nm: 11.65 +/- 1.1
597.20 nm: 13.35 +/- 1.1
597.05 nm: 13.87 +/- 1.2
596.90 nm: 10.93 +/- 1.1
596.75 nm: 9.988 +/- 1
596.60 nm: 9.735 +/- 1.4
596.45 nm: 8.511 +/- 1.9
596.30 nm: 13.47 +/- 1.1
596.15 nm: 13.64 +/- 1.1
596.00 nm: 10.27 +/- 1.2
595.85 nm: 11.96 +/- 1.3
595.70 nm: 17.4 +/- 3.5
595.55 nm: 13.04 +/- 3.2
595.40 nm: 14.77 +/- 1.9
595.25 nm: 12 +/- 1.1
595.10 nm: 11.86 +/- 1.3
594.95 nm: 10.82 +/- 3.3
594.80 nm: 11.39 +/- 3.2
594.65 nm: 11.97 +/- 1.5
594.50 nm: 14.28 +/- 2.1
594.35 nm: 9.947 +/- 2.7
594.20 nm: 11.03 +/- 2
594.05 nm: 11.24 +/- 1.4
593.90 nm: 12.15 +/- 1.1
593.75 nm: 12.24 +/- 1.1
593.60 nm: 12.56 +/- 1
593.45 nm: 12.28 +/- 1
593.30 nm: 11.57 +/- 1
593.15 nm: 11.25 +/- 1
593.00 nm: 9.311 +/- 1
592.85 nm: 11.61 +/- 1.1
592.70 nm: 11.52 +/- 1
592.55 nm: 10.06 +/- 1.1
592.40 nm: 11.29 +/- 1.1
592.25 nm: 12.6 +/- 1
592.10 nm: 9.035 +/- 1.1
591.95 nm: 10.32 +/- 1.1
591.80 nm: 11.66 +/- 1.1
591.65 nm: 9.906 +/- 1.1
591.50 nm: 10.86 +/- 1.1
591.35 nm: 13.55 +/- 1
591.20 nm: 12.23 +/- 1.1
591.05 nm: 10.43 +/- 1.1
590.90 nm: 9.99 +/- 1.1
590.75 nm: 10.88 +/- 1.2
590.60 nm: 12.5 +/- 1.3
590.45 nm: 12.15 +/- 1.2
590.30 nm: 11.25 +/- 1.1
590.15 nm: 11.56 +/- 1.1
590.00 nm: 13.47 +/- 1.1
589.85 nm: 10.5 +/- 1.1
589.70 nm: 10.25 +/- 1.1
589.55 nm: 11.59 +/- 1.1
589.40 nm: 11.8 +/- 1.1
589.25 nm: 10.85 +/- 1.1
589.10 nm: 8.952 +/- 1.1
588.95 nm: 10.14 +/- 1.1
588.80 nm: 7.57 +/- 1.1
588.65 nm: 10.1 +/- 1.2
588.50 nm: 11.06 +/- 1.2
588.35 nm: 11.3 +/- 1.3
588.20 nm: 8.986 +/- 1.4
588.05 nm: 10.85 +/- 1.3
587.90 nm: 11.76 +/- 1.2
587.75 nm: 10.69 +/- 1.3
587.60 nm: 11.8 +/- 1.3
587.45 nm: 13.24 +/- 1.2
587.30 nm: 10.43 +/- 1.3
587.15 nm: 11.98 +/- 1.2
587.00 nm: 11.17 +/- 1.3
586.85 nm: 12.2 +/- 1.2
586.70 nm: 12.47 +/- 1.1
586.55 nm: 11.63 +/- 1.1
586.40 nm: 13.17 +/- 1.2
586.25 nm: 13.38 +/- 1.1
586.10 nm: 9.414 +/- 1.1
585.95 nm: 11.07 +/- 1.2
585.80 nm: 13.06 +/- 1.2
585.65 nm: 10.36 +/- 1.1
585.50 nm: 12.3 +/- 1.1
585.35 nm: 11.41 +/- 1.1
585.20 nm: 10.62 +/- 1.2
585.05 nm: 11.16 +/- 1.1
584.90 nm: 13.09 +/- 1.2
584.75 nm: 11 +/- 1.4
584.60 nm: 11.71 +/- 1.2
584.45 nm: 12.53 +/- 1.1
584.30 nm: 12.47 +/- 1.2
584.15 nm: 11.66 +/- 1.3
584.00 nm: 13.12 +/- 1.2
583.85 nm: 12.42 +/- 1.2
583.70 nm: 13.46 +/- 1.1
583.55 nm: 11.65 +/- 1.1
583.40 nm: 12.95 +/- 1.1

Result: 0.19 nm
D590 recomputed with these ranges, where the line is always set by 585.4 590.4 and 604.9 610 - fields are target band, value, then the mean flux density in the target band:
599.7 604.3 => -0.12 nm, 12.2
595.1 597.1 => -0.11 nm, 12.2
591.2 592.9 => 0.04 nm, 11.2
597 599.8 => -0.05 nm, 11.9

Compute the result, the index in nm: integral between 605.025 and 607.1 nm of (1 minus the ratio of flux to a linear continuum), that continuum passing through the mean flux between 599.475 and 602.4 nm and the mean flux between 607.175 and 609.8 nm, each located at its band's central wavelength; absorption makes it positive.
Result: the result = 0.07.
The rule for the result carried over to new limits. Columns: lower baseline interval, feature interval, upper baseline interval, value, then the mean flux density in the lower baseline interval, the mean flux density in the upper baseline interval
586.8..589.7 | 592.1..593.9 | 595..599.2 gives 0.00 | 10.8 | 11.9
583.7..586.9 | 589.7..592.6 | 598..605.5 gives 0.16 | 12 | 11.8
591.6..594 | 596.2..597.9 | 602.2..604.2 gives 0.02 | 11.2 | 12.4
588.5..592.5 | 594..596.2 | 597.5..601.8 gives -0.17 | 11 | 12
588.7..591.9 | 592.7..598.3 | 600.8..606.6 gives -0.29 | 11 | 11.8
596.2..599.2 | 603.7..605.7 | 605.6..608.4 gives 0.12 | 11.5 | 12.4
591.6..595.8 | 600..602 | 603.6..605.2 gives -0.07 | 11.8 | 11.7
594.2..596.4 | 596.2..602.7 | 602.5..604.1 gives 0.28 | 12.5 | 12.2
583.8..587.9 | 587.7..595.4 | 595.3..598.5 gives 0.54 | 11.8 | 12.2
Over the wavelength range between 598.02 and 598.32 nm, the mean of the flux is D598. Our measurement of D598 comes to 11.4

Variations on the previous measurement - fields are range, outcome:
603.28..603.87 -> 12.2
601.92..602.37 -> 11.9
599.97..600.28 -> 10.8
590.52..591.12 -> 11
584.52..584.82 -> 11.4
